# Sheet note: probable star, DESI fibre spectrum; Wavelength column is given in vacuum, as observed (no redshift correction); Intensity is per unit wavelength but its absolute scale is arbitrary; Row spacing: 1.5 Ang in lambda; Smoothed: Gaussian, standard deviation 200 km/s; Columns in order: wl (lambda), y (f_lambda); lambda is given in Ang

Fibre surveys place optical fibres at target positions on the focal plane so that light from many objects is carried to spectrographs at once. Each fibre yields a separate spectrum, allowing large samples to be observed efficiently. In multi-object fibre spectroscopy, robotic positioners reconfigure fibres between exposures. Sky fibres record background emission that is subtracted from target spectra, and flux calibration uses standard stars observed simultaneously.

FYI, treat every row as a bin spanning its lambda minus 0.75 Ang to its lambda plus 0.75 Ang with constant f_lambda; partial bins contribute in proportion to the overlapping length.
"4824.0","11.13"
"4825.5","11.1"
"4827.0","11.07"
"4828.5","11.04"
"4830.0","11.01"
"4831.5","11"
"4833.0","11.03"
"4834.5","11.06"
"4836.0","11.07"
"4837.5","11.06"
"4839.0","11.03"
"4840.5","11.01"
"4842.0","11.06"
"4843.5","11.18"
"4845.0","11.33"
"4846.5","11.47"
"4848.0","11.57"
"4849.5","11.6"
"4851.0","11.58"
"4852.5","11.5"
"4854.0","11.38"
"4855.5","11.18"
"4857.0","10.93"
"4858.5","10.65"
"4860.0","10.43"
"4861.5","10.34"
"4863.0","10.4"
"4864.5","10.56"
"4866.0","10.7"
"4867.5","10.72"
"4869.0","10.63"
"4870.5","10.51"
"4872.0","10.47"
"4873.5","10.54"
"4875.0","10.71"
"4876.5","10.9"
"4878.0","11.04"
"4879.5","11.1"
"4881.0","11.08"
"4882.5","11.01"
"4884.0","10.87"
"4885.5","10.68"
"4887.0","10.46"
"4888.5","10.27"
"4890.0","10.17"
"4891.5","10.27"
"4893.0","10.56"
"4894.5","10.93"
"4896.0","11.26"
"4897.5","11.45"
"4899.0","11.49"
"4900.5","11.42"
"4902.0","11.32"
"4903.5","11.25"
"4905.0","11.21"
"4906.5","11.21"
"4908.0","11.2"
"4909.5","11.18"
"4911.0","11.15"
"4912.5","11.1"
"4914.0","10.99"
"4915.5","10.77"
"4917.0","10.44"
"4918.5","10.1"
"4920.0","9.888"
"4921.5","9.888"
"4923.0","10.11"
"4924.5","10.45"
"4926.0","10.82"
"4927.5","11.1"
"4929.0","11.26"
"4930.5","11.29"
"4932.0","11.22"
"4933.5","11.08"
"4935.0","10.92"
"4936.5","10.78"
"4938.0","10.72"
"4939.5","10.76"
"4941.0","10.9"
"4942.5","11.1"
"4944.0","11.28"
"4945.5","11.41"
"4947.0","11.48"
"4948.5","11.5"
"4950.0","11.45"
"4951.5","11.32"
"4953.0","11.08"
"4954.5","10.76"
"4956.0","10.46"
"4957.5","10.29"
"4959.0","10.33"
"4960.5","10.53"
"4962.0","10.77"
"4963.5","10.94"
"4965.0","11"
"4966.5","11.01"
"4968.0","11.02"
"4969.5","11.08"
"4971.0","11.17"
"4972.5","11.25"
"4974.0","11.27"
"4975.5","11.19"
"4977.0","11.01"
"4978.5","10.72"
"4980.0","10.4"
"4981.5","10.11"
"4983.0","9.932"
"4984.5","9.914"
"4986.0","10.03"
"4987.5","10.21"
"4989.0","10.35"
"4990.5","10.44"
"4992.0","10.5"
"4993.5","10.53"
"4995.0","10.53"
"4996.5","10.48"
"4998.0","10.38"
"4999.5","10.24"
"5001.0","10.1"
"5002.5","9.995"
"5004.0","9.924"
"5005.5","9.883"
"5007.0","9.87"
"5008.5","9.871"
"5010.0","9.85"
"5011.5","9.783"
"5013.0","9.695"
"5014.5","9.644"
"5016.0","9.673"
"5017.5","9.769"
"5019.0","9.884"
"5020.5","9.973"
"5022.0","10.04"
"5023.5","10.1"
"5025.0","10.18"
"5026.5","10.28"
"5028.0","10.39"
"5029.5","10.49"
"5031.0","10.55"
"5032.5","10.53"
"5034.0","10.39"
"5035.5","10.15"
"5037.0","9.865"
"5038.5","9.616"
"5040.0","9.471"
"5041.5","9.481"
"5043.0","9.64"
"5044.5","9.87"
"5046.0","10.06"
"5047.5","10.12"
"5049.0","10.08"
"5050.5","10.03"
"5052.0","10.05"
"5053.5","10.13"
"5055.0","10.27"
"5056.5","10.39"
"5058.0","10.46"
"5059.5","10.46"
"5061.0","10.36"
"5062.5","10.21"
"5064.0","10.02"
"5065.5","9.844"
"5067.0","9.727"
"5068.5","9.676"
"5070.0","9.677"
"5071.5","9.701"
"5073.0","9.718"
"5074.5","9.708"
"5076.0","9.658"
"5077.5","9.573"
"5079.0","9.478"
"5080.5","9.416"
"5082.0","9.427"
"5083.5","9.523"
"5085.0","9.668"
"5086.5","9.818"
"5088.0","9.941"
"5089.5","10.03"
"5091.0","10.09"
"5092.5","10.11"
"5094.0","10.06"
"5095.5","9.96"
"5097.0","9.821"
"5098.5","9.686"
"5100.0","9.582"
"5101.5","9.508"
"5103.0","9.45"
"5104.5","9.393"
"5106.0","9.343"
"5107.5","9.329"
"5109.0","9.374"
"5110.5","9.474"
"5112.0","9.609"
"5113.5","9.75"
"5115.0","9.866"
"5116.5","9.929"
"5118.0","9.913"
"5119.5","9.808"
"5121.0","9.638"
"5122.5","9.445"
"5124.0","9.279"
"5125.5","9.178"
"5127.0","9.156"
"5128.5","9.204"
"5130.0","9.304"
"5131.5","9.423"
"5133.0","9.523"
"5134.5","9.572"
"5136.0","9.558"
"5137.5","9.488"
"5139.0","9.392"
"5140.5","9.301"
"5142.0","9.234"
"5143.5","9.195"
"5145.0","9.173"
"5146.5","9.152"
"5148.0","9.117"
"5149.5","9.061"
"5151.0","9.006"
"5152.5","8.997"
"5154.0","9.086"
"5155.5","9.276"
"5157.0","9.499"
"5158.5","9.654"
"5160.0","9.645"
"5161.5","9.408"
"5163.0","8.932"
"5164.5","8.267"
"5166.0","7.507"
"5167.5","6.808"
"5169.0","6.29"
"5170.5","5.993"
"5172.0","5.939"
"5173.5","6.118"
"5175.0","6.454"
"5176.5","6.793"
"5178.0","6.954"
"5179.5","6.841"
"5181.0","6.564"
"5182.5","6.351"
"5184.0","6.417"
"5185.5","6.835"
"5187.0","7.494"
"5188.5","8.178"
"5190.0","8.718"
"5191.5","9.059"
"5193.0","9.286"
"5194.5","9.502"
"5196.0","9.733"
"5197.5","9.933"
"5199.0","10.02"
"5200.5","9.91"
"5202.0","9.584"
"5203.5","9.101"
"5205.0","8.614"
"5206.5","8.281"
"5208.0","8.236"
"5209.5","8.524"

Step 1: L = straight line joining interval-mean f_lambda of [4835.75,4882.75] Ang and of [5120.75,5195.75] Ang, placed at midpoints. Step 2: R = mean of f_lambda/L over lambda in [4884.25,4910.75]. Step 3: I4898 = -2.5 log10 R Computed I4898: -0.033 mag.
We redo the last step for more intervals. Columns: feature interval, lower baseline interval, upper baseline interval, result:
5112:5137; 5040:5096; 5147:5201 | -0.07 mag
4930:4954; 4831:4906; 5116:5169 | -0.07 mag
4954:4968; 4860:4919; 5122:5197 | -0.05 mag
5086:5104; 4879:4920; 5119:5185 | -0.09 mag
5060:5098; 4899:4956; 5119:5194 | -0.06 mag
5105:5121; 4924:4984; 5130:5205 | -0.06 mag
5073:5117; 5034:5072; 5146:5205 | -0.03 mag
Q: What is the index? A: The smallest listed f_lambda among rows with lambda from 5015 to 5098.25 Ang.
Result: 9.416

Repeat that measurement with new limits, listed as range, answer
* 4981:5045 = 9.471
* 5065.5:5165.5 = 8.267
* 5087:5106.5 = 9.343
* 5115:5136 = 9.156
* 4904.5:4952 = 9.888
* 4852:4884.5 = 10.34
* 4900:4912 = 11.15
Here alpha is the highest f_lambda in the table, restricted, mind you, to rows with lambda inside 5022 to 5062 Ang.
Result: 10.55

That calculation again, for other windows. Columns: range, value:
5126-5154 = 9.572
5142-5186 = 9.654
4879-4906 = 11.49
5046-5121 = 10.46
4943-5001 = 11.5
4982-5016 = 10.53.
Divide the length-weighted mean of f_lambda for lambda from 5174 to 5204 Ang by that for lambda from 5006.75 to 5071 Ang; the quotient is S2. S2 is 0.8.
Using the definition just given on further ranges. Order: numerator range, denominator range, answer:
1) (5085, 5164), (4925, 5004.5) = 0.88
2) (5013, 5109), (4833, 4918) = 0.90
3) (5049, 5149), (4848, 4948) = 0.89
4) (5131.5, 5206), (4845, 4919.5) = 0.78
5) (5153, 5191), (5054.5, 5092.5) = 0.77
